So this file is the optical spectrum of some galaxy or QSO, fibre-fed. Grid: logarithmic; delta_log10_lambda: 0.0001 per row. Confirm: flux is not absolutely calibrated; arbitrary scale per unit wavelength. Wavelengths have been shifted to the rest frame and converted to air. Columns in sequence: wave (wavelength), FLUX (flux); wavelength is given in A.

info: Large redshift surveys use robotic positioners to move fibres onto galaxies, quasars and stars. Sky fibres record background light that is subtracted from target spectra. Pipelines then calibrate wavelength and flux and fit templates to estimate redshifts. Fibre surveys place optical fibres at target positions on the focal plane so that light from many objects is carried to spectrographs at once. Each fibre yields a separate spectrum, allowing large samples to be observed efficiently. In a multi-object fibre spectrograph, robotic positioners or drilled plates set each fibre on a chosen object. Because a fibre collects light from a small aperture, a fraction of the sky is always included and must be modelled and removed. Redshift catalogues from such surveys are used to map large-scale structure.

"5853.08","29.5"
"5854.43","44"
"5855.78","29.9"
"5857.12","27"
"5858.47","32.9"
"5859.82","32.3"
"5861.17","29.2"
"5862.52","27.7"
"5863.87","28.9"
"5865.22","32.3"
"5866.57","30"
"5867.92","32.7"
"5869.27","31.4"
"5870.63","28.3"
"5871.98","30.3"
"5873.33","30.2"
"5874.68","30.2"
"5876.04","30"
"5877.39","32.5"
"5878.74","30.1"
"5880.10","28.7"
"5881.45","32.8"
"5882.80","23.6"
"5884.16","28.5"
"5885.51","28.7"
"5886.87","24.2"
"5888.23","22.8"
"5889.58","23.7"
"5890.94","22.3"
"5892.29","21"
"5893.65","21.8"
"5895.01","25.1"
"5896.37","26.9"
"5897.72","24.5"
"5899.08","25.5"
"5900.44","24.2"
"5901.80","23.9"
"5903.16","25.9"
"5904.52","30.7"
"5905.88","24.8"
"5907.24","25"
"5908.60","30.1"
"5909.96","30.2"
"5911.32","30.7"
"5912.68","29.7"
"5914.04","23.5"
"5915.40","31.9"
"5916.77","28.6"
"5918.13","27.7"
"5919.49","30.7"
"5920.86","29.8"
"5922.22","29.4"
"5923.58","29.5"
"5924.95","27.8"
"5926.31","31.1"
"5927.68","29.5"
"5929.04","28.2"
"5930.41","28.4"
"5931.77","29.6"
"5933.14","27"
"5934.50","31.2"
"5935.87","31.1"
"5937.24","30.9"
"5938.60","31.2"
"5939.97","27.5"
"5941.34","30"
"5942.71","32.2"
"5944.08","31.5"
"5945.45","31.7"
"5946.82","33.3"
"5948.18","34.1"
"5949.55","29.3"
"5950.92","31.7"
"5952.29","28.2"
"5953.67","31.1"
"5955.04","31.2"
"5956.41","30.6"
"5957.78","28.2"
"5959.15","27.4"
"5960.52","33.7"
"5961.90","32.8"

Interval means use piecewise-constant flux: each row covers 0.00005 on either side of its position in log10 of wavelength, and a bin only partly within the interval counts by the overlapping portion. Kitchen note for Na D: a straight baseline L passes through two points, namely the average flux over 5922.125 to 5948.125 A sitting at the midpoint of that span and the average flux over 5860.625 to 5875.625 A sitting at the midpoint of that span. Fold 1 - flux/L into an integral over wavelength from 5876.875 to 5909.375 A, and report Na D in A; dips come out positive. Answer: 4.3 A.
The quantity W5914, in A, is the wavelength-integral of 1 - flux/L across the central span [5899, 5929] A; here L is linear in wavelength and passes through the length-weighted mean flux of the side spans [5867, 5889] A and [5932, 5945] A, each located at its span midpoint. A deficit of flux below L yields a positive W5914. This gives 1.5 A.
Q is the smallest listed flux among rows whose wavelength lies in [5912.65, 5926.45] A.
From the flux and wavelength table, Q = 23.5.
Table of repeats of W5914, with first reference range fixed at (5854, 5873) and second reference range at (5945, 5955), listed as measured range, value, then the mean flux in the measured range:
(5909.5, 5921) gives 0.8 A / 29.1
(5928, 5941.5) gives 0.8 A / 29.5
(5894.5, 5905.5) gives 1.9 A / 25.8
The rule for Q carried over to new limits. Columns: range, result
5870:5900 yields 21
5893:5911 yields 21.8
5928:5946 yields 27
